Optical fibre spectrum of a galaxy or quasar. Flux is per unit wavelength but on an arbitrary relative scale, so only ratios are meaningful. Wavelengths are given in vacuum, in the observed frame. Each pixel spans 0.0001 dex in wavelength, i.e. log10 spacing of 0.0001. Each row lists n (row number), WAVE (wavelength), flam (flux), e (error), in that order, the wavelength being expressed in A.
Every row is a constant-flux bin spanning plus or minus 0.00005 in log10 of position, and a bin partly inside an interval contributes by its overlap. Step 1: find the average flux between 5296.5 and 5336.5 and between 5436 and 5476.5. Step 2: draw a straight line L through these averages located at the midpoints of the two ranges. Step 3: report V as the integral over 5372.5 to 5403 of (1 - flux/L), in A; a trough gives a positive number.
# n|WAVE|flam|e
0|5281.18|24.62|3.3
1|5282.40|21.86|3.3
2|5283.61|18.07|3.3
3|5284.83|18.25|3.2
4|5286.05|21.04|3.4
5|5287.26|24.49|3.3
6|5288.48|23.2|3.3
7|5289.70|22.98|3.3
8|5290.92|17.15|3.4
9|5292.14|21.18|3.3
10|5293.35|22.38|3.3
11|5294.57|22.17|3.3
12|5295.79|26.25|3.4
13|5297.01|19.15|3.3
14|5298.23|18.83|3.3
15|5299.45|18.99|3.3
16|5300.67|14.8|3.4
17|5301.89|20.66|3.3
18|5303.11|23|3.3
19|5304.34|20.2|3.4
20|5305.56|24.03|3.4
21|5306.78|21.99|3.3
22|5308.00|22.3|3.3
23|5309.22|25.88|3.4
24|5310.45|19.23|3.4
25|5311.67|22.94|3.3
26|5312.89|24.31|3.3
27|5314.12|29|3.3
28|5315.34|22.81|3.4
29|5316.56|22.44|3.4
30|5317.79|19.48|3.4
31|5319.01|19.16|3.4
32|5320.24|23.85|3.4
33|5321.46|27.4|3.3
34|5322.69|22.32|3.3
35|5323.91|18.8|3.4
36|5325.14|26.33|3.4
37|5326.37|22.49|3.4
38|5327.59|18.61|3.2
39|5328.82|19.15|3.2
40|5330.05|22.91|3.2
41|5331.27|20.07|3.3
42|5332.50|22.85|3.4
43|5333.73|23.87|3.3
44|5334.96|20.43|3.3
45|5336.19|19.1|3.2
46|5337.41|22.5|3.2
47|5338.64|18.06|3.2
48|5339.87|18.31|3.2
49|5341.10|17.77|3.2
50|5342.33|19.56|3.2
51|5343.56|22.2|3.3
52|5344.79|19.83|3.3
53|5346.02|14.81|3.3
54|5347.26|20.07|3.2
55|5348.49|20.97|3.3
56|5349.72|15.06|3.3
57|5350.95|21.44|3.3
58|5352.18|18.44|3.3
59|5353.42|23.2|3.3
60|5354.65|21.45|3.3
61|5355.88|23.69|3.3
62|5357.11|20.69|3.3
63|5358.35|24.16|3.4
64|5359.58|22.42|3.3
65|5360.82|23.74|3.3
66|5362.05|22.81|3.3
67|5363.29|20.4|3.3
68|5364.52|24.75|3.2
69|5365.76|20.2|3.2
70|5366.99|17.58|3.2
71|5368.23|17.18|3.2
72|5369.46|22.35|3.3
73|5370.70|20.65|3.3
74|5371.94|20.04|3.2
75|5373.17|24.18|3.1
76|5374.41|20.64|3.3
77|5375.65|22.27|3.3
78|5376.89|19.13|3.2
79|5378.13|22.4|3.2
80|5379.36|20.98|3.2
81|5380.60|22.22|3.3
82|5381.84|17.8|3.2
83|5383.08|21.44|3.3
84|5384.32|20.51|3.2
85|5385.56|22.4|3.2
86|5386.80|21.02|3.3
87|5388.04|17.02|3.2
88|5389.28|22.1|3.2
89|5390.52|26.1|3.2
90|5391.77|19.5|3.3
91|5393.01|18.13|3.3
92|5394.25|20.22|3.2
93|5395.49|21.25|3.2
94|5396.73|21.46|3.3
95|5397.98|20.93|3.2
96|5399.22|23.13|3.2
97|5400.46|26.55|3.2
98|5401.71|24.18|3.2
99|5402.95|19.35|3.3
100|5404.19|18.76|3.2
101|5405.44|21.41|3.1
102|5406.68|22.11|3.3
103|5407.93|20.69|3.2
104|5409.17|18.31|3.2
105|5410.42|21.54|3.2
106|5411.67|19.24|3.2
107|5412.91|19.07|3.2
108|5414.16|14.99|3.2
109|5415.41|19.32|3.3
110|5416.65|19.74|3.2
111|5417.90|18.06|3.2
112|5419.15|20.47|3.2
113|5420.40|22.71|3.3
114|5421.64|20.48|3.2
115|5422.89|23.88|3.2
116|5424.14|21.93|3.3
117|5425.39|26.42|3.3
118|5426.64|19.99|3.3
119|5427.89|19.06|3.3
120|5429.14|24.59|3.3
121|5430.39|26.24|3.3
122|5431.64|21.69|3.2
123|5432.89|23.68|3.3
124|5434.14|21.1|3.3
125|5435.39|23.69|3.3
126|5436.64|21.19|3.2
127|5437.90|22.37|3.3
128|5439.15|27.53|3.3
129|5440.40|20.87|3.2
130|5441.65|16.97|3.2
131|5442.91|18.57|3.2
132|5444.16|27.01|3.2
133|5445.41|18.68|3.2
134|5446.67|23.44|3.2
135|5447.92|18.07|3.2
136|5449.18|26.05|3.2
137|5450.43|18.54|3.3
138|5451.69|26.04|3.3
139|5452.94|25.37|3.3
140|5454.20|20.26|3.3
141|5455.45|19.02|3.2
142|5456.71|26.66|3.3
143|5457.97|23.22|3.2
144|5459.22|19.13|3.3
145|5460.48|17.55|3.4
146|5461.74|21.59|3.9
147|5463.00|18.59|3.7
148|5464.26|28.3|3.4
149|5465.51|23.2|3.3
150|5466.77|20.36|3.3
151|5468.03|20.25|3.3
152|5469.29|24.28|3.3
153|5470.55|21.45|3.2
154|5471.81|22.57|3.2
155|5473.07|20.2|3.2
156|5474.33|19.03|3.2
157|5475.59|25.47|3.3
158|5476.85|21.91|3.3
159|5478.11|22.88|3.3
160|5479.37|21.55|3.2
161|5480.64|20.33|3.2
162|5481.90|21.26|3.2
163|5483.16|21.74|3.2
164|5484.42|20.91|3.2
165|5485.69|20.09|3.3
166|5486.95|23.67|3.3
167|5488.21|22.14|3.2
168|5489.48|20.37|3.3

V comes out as 0.6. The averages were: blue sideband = 21.8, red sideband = 21.9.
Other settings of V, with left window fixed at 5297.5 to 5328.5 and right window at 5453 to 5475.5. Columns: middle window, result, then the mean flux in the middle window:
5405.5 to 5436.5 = 0.8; 21.2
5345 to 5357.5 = 1.1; 20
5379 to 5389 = 0.6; 20.5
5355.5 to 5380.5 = 0.4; 21.5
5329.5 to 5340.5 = 0.5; 20.9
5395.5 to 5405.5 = -0.1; 22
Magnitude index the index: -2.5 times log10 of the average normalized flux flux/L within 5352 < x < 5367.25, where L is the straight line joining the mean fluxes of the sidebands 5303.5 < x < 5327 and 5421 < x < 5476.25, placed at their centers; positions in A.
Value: 0.03 mag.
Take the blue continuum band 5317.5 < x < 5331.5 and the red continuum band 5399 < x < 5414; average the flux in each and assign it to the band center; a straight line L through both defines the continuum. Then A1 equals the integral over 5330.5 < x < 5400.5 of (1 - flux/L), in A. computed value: 1.7 A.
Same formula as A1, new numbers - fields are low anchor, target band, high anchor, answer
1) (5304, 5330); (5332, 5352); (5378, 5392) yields 2.06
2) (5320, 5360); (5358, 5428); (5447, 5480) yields 1.18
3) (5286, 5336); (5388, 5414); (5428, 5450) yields 1.44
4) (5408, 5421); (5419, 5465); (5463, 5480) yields -3.21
